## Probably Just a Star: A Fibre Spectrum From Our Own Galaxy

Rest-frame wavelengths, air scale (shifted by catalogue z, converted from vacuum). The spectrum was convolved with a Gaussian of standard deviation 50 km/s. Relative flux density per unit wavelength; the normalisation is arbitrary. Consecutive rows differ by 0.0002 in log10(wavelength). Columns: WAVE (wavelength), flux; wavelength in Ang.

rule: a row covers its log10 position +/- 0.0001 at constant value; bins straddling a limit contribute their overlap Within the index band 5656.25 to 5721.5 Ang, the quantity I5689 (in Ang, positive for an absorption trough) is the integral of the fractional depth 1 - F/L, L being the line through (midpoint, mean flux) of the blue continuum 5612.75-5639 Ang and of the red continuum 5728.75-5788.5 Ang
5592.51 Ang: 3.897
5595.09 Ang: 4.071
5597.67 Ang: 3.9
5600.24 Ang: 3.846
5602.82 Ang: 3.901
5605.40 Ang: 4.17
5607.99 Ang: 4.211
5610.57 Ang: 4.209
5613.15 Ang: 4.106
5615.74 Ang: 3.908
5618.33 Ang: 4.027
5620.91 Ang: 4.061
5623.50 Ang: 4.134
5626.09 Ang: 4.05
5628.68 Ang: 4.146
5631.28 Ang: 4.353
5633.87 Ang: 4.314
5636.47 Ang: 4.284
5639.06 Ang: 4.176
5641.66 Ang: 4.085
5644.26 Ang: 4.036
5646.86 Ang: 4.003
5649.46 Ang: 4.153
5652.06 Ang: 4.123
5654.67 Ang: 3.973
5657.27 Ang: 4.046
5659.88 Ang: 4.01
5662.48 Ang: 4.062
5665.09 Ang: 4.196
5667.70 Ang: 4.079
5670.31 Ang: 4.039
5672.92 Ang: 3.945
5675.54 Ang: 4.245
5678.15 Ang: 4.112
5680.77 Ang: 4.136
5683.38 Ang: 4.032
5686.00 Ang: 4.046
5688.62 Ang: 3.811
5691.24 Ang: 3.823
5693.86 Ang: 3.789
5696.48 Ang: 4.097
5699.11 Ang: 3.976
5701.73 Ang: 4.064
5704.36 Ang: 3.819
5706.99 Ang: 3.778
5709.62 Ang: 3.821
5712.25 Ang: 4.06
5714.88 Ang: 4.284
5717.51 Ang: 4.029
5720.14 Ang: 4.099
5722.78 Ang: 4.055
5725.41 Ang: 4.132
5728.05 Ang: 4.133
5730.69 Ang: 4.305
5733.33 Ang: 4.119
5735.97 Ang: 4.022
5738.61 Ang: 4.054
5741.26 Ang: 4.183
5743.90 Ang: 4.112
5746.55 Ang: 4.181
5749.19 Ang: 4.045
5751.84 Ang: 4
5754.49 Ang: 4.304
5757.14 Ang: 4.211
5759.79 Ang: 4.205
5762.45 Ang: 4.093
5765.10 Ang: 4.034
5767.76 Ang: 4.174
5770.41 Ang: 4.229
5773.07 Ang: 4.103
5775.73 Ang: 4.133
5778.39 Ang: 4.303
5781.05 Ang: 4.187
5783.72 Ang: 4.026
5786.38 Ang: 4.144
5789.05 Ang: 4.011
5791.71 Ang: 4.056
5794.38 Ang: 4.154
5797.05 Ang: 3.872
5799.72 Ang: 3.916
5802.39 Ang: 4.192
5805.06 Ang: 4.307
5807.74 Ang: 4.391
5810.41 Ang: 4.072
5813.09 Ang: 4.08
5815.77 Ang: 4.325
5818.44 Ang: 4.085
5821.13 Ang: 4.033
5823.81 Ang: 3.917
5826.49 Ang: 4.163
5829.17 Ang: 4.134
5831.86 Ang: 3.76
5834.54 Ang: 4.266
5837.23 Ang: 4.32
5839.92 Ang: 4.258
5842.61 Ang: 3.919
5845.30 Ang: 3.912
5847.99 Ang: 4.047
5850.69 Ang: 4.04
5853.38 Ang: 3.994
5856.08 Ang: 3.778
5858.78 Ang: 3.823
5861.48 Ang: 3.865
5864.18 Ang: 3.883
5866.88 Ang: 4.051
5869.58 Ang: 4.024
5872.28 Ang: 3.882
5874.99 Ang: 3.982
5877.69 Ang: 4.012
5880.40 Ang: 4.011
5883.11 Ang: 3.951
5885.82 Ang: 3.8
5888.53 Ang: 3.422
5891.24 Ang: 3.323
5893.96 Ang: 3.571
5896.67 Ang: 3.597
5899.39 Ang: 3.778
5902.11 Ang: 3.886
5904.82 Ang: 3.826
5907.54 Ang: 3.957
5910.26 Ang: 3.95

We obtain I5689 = 2.0 Ang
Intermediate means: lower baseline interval 4.14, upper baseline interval 4.14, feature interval 4.02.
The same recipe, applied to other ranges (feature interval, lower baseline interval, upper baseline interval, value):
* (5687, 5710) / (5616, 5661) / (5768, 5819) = 1.3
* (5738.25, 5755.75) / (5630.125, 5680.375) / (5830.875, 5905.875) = -0.5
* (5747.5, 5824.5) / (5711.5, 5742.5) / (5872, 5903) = -2.6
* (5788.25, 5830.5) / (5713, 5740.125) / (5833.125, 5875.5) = -0.7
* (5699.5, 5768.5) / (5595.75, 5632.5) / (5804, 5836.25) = 0.3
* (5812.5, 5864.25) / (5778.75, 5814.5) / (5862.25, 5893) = -0.7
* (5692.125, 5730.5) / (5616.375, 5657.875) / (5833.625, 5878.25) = 0.6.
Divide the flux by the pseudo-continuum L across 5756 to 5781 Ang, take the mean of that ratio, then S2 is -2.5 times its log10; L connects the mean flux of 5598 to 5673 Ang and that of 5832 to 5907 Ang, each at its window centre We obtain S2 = -0.05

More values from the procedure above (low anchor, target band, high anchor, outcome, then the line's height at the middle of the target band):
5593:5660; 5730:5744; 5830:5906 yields -0.03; 4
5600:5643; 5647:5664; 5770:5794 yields 0.02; 4.12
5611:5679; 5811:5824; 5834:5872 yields -0.02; 4.02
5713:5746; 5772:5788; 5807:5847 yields -0.01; 4.12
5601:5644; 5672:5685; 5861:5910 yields -0.01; 4.06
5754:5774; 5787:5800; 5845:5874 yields 0.02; 4.09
